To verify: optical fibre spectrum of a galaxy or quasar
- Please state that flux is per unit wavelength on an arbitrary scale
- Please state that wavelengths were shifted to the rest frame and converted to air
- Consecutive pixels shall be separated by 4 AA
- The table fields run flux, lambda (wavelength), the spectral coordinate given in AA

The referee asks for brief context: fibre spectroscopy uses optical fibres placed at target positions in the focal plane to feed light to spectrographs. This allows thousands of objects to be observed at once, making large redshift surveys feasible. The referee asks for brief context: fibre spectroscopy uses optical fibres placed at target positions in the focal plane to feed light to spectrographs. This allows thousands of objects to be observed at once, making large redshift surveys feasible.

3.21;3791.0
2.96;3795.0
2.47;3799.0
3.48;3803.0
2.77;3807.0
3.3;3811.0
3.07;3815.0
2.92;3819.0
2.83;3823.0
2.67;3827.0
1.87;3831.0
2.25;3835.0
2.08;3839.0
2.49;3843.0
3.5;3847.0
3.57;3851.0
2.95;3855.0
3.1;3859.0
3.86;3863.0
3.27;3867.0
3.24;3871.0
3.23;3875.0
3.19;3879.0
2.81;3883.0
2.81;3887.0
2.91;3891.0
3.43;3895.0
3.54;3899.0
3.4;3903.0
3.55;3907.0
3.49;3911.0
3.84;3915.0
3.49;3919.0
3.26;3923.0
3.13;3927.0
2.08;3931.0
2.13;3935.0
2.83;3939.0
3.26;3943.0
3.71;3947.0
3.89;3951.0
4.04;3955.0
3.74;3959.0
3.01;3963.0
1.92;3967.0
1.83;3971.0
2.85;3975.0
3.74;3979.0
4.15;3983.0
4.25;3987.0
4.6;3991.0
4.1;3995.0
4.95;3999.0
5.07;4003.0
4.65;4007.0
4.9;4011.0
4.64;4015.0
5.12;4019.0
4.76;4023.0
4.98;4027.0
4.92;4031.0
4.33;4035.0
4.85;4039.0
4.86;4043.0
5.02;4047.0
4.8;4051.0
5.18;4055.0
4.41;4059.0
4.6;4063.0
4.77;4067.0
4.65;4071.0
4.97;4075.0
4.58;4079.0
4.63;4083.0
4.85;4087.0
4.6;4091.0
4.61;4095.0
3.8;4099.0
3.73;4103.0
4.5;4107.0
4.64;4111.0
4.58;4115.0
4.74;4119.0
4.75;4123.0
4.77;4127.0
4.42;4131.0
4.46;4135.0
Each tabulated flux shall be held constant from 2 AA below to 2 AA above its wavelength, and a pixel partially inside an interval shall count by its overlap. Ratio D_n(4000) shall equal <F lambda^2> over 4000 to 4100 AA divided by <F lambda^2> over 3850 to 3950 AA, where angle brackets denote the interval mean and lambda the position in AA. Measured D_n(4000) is 1.6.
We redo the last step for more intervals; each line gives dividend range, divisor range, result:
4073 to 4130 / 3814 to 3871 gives 1.79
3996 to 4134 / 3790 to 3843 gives 1.94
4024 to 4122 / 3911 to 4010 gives 1.39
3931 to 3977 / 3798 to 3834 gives 1.14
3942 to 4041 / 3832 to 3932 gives 1.38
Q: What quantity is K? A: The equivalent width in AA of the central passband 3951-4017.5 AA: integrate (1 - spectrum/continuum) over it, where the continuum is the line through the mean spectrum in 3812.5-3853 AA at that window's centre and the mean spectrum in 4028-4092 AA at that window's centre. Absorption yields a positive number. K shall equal 3.1 AA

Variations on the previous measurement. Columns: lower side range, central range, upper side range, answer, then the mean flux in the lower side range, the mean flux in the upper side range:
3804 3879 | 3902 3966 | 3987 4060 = 9.8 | 2.96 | 4.78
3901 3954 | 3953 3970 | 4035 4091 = 2.4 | 3.25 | 4.76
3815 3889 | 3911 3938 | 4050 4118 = 3.3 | 2.93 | 4.58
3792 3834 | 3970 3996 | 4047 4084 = 2.7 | 2.83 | 4.75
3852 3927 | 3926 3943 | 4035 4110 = 4.8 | 3.3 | 4.63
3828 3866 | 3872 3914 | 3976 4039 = 1.3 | 2.86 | 4.59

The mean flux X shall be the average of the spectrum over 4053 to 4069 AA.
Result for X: 4.74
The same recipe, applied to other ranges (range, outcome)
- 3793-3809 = 2.92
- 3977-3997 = 4.17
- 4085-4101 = 4.46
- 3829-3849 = 2.44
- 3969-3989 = 3.36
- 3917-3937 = 2.82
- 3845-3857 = 3.34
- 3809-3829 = 2.96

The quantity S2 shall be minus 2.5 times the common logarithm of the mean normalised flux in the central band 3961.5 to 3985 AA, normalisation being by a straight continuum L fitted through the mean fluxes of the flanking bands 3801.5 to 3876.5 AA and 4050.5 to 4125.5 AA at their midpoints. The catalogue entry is 0.30 mag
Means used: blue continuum 2.97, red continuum 4.6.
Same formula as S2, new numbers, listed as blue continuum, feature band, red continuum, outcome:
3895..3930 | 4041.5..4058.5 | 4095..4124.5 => -0.20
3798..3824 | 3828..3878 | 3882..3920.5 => 0.08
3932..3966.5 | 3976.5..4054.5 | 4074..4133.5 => -0.23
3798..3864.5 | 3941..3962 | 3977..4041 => 0.10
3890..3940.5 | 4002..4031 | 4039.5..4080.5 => -0.14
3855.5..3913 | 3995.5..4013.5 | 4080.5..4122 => -0.22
